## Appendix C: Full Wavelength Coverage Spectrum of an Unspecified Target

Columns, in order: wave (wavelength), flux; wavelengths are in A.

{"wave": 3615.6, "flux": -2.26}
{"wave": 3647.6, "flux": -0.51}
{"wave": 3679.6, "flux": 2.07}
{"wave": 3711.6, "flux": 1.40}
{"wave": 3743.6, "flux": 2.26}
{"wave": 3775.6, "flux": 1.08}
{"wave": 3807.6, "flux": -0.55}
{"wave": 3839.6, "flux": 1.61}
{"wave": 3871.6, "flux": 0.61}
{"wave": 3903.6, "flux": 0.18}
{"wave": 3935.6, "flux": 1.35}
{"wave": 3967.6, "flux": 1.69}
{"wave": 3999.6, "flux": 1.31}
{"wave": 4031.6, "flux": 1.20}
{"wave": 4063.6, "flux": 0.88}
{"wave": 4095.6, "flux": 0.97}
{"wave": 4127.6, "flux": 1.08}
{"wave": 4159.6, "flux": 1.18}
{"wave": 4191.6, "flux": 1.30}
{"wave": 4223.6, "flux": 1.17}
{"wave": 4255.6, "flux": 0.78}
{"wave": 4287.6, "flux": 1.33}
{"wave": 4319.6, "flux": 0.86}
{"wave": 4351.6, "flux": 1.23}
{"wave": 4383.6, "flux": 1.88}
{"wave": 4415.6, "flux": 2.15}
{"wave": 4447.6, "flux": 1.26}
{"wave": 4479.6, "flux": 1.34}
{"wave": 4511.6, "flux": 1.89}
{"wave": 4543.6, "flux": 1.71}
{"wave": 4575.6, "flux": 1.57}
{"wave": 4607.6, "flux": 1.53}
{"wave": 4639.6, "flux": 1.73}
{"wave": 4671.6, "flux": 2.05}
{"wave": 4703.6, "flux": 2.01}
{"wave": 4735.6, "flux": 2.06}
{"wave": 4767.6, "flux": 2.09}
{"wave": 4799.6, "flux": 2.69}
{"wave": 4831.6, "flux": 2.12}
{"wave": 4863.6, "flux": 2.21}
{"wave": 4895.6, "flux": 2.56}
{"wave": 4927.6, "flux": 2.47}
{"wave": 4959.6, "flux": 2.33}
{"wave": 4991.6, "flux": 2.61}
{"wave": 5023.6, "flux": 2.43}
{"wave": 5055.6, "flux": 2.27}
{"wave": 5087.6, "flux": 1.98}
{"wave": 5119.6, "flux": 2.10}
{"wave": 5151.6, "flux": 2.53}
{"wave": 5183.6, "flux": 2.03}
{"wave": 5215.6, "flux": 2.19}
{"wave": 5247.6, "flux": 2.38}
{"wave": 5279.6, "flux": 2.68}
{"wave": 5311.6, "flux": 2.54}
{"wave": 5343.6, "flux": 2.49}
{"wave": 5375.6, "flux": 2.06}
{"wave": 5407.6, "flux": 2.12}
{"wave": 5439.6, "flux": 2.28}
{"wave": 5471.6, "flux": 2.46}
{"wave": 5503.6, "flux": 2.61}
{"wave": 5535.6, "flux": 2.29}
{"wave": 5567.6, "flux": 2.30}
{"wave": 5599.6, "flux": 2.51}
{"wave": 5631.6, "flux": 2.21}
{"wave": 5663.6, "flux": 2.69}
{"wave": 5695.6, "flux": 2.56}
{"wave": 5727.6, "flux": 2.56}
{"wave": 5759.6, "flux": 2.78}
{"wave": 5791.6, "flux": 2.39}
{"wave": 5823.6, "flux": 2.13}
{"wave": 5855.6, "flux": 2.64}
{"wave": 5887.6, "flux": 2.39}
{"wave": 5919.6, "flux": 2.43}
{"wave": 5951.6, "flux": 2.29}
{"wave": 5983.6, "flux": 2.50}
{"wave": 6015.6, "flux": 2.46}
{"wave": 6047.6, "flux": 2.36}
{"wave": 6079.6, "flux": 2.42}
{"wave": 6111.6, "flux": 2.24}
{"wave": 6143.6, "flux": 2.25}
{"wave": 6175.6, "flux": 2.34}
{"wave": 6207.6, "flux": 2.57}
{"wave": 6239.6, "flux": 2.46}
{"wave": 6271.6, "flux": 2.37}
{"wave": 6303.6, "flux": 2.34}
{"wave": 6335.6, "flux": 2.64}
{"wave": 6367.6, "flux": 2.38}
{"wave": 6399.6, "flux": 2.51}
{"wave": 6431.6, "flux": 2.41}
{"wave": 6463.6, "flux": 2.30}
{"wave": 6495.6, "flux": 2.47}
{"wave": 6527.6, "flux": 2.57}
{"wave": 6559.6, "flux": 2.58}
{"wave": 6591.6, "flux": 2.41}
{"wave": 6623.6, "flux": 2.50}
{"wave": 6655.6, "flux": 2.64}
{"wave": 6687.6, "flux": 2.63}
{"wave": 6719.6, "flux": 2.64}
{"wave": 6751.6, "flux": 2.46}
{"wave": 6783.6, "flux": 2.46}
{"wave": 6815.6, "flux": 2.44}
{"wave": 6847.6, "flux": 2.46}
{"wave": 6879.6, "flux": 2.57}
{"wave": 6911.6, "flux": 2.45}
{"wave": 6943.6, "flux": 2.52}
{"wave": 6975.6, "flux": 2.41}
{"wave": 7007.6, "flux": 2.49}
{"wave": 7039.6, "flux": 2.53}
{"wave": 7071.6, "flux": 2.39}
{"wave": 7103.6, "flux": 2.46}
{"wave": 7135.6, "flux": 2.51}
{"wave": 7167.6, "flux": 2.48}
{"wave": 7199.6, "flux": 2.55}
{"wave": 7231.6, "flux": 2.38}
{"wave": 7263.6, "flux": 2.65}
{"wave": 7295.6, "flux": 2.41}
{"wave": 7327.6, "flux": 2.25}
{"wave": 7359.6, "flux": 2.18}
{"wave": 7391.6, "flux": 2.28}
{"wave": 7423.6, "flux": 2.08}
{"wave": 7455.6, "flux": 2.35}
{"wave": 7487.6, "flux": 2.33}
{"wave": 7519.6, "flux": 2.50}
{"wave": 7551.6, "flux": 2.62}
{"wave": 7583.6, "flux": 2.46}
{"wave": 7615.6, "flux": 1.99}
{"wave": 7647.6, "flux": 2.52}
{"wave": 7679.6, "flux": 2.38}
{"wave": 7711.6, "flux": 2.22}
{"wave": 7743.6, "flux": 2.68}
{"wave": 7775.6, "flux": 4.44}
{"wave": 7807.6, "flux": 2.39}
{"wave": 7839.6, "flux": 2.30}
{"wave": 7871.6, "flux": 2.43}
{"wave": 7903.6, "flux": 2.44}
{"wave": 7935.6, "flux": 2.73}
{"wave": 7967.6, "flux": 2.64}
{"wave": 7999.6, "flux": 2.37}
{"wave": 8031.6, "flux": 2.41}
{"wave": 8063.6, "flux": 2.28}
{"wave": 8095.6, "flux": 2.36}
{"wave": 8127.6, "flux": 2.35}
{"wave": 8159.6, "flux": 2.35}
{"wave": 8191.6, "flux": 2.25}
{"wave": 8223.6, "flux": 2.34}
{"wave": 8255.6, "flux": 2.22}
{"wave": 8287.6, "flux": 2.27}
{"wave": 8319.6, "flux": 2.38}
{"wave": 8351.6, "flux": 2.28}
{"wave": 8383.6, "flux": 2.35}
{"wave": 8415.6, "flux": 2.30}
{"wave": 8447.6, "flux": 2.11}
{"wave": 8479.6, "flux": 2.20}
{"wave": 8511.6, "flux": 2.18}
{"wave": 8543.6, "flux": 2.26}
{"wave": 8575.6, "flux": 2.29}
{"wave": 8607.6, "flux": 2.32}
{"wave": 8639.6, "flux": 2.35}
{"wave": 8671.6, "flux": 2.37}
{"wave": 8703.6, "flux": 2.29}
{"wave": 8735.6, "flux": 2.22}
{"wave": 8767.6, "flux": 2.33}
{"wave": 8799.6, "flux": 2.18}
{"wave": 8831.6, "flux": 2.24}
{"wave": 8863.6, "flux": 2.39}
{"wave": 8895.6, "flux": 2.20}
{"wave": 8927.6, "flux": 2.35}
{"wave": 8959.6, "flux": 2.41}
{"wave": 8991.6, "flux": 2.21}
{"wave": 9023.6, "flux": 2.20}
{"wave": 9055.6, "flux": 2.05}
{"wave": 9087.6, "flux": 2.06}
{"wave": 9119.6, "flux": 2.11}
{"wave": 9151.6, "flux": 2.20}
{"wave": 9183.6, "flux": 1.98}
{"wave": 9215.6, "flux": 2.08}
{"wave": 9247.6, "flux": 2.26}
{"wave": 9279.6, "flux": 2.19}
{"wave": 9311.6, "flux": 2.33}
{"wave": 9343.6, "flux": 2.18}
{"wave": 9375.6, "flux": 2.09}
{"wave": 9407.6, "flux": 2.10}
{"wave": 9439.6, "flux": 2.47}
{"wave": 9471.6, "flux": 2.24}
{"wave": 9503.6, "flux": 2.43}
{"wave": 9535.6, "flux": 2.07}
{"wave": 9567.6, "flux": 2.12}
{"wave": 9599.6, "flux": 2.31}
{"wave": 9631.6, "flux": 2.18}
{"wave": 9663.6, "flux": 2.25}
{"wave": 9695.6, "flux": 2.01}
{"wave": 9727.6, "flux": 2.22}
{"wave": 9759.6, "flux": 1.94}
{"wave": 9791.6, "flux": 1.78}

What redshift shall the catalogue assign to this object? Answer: 0.18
